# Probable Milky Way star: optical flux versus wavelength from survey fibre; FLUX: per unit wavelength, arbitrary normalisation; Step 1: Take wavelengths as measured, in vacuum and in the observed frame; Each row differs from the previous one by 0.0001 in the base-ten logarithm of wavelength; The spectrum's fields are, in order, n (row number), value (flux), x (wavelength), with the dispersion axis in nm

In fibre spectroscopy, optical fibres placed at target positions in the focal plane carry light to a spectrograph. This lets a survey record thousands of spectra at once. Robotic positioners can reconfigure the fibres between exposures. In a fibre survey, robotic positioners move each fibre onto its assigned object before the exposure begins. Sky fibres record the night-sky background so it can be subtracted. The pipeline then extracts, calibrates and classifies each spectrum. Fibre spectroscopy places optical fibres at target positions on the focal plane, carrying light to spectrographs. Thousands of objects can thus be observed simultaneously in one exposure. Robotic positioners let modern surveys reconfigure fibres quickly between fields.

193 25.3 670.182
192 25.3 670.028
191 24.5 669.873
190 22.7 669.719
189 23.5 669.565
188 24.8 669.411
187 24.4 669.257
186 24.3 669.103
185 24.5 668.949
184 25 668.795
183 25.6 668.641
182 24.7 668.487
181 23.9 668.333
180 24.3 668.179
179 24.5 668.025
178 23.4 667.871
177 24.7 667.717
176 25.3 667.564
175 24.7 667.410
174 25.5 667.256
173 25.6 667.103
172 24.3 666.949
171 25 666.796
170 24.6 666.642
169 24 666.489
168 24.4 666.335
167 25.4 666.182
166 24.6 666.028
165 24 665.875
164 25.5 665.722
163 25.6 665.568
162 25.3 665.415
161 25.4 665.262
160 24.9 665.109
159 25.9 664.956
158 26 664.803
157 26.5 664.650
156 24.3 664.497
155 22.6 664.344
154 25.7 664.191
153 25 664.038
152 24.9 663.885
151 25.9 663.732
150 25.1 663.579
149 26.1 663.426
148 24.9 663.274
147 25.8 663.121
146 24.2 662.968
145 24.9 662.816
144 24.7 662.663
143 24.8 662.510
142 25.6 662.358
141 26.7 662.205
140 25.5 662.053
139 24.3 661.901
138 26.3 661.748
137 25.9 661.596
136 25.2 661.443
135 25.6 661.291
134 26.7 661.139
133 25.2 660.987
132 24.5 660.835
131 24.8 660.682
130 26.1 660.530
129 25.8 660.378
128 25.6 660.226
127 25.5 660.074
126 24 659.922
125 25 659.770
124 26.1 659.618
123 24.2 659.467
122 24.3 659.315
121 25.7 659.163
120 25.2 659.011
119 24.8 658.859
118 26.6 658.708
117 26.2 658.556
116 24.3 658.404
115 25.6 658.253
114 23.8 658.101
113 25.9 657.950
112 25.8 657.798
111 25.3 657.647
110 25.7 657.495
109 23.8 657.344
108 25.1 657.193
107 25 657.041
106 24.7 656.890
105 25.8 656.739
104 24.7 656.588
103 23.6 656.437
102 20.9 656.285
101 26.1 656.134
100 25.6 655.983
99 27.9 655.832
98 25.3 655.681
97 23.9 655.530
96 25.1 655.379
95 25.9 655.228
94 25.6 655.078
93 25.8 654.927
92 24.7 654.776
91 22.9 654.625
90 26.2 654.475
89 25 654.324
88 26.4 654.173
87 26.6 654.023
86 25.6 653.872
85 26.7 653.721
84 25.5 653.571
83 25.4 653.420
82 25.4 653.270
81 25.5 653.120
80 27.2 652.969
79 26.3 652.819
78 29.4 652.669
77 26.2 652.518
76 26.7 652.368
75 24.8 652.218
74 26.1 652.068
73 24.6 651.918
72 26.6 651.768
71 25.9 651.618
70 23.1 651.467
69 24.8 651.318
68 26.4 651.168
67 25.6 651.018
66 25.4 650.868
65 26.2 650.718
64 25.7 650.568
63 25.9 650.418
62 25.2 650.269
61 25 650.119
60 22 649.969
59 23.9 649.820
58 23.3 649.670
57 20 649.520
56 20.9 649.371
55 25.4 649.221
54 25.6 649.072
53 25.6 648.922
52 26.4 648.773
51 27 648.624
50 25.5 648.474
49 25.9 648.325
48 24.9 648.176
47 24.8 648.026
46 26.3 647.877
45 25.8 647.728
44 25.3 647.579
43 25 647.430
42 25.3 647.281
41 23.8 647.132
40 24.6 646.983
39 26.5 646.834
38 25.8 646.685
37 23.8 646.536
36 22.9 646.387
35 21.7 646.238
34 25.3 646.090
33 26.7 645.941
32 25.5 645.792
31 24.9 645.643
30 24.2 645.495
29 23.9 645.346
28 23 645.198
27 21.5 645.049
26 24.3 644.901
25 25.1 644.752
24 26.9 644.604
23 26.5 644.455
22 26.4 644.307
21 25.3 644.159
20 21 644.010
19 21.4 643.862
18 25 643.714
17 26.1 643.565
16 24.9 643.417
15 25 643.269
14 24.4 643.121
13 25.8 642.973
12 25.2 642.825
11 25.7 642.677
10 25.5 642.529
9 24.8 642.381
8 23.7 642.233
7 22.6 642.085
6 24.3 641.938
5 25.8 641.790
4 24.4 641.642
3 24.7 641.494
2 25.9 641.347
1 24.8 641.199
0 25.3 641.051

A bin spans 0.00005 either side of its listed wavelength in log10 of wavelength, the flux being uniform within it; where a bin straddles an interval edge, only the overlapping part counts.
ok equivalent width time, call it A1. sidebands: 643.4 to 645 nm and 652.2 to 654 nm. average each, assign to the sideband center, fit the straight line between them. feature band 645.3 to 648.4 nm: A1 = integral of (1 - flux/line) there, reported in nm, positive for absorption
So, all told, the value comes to 0.04 nm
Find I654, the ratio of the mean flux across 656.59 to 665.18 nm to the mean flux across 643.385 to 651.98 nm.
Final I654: 1.02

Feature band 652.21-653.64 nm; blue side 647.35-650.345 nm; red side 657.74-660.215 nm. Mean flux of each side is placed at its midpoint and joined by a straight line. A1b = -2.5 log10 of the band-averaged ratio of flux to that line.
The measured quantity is -0.06 mag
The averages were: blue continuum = 24.7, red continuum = 25.2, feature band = 26.3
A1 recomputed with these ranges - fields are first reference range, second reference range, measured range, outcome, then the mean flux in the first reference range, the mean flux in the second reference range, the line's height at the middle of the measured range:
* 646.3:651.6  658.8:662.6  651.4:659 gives -0.099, 24.8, 25.3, 25.1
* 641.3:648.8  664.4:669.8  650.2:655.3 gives -0.192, 24.8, 24.8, 24.8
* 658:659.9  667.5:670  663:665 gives -0.040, 25.1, 24.4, 24.8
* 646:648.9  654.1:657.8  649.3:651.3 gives 0.064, 25.1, 25.1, 25.1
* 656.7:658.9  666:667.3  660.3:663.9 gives -0.054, 25.2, 24.8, 25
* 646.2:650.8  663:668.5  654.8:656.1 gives -0.042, 24.7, 24.9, 24.8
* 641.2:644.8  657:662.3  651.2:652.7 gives -0.038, 24.8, 25.3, 25.1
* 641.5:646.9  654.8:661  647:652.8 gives -0.081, 24.6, 25.1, 24.8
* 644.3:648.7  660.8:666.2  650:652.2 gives -0.030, 24.9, 25.3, 25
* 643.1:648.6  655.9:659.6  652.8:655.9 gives -0.091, 24.8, 25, 24.9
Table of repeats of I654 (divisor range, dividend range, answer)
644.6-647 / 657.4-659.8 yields 1.03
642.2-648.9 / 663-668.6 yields 1.00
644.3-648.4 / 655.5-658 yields 1.01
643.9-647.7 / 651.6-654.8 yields 1.05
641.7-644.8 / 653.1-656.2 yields 1.03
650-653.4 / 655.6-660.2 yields 0.97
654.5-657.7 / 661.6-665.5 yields 1.01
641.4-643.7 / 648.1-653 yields 1.01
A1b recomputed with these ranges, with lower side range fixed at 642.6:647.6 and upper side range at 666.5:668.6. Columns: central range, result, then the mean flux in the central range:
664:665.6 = -0.024 mag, 25.2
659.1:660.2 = -0.015 mag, 25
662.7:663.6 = -0.022 mag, 25.2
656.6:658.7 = -0.023 mag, 25.2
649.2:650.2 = 0.085 mag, 22.8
